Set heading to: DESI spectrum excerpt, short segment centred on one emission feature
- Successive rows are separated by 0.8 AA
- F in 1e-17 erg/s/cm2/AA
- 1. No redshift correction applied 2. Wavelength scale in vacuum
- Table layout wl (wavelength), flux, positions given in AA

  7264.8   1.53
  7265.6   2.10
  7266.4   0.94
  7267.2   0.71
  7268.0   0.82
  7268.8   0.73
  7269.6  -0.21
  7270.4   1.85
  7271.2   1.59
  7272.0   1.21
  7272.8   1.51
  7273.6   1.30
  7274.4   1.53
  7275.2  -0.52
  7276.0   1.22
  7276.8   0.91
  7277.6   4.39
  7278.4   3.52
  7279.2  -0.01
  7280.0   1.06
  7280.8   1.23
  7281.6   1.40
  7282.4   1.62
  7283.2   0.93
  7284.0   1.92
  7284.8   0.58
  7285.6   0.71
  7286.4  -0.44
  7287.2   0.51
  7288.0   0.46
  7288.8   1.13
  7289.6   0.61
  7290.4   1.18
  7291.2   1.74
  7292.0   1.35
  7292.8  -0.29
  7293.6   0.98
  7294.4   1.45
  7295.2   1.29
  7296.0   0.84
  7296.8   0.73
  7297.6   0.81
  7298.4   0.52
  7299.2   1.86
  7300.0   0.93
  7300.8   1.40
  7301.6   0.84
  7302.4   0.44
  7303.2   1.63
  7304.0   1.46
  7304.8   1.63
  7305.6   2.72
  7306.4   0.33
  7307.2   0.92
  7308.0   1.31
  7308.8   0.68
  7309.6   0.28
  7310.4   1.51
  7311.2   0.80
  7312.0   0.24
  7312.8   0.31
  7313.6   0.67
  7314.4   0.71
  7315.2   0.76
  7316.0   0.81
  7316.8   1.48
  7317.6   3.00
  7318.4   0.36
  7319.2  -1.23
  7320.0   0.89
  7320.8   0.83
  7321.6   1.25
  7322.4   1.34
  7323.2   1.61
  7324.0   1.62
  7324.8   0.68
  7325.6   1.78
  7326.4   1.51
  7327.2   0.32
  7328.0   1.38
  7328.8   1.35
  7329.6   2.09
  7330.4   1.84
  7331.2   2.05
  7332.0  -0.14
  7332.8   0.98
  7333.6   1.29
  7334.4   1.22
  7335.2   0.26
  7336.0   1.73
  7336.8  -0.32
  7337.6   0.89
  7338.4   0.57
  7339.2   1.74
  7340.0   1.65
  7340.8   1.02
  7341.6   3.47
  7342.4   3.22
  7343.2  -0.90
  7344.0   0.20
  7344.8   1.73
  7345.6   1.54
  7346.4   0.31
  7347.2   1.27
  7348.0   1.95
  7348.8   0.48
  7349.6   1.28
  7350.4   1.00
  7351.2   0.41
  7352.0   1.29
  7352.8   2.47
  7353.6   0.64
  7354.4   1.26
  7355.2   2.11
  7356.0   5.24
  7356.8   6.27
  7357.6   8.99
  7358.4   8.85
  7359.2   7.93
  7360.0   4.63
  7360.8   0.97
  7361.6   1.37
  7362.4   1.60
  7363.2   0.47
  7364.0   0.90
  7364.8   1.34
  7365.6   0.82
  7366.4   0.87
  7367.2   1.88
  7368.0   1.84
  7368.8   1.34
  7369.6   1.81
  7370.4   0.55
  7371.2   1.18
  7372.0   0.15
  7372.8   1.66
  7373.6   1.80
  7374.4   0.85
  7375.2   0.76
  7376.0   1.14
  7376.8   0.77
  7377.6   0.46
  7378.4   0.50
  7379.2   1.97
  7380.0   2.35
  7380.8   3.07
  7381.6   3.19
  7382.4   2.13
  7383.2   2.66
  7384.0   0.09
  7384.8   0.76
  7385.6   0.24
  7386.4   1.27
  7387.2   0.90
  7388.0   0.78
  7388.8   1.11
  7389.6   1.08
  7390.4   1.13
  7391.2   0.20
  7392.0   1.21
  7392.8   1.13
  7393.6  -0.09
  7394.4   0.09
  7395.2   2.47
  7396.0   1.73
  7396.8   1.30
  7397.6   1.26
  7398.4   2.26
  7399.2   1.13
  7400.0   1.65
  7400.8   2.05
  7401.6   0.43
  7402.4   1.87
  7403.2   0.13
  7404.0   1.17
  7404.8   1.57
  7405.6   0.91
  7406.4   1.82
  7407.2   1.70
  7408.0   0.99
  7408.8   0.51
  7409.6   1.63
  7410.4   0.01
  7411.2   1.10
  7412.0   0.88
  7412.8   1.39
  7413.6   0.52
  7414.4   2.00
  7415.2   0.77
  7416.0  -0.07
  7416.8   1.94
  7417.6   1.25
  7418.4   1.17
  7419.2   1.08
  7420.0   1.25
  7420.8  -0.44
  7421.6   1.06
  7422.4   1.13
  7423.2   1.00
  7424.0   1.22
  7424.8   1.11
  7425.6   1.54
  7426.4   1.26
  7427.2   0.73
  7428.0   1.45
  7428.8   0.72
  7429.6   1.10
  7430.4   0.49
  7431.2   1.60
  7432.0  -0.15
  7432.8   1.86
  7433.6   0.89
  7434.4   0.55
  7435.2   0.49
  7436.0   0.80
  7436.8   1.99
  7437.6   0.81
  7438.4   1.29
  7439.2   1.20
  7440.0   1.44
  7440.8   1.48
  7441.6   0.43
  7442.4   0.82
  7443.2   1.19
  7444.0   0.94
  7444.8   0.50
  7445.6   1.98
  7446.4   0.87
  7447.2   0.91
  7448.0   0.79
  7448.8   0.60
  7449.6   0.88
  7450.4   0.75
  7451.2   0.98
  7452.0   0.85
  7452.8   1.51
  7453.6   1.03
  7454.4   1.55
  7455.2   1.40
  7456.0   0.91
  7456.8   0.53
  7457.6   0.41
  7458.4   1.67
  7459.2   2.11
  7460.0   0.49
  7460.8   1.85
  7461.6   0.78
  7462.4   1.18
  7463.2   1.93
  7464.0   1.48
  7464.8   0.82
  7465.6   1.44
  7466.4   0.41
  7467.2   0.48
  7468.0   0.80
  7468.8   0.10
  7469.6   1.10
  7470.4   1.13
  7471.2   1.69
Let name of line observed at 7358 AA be Halpha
